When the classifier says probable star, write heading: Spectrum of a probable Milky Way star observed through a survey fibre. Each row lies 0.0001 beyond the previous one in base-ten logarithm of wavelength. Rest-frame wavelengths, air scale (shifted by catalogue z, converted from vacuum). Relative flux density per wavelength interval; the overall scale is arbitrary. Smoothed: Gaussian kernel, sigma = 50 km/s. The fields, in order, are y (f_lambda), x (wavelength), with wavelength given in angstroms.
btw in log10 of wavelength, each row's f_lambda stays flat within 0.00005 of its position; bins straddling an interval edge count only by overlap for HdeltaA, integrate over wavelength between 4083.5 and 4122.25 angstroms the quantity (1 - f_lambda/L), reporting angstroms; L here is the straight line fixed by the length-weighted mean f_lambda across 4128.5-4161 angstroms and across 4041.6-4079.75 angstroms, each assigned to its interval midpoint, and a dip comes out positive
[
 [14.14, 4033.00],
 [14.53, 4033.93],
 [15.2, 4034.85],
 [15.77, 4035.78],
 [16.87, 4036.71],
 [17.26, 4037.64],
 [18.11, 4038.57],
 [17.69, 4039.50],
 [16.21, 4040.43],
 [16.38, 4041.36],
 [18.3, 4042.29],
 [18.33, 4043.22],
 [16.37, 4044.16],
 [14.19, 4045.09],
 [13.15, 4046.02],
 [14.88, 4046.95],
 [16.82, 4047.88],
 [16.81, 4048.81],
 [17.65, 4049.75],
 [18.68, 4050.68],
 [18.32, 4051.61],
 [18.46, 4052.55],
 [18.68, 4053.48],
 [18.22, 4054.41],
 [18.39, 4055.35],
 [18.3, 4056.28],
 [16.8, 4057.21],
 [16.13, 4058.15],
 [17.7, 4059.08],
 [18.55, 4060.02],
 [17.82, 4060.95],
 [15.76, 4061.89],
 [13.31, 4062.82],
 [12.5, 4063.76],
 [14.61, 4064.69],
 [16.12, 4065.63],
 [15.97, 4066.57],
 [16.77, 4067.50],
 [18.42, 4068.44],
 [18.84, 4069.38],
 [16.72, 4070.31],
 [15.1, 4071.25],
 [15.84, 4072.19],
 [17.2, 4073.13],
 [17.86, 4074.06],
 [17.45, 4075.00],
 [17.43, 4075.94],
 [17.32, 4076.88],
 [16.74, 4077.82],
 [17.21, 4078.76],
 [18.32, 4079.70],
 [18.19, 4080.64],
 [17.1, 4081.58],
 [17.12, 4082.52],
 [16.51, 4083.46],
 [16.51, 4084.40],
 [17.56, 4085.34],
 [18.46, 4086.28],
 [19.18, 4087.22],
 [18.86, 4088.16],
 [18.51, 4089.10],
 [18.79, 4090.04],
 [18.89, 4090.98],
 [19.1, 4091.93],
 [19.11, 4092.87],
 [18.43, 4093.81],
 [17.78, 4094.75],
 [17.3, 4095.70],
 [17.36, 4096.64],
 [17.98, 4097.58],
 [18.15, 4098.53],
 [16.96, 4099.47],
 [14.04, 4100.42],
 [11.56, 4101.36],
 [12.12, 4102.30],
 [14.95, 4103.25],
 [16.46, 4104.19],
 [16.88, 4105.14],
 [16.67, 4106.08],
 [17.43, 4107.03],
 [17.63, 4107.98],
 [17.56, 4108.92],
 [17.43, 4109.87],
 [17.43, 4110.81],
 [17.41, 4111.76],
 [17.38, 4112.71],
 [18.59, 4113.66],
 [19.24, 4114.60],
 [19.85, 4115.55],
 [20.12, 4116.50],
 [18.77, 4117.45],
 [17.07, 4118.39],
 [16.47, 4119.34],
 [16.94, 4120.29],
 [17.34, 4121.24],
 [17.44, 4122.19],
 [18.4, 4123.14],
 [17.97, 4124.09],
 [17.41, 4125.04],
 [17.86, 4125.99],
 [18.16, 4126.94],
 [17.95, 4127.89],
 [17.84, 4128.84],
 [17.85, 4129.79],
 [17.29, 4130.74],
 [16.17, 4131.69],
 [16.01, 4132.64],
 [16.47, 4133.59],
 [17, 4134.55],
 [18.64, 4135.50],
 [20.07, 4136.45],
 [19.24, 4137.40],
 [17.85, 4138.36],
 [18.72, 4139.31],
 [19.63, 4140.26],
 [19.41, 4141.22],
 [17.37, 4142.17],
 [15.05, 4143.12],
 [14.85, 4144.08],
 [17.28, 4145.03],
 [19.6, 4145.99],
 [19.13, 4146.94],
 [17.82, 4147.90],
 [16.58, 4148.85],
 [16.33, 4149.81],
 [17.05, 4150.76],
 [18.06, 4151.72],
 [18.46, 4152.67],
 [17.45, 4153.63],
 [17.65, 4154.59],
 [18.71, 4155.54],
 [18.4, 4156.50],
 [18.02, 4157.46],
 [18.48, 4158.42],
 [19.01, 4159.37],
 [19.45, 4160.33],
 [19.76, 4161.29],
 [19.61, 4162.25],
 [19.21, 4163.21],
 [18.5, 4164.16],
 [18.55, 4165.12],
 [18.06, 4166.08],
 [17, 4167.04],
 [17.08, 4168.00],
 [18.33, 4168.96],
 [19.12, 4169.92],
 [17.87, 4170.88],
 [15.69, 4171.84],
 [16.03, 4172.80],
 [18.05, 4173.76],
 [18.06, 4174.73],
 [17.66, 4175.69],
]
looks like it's -0.2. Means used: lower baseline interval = 16.9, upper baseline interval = 17.9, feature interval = 17.4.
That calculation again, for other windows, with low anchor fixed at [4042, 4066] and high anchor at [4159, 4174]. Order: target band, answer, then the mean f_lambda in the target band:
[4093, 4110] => 0.8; 16.5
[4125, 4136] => 0.2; 17.4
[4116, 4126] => -0.1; 17.8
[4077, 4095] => -0.9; 18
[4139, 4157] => 0.2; 17.8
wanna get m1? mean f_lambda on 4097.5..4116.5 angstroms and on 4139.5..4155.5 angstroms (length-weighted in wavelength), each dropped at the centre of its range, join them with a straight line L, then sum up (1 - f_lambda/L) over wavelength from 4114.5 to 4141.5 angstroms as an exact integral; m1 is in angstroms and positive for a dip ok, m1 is -1.2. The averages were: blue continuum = 16.8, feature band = 18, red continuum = 17.7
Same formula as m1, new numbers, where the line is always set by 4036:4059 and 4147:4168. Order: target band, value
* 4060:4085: 1.0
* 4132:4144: 0.1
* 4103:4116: 0.1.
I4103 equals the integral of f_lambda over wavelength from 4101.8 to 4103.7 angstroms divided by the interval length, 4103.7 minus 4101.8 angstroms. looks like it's 13.5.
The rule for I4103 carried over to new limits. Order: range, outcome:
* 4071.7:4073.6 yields 16.5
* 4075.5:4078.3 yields 17.1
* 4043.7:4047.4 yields 14.7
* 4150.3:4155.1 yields 17.7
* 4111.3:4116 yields 18.5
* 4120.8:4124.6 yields 17.8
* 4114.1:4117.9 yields 19.5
